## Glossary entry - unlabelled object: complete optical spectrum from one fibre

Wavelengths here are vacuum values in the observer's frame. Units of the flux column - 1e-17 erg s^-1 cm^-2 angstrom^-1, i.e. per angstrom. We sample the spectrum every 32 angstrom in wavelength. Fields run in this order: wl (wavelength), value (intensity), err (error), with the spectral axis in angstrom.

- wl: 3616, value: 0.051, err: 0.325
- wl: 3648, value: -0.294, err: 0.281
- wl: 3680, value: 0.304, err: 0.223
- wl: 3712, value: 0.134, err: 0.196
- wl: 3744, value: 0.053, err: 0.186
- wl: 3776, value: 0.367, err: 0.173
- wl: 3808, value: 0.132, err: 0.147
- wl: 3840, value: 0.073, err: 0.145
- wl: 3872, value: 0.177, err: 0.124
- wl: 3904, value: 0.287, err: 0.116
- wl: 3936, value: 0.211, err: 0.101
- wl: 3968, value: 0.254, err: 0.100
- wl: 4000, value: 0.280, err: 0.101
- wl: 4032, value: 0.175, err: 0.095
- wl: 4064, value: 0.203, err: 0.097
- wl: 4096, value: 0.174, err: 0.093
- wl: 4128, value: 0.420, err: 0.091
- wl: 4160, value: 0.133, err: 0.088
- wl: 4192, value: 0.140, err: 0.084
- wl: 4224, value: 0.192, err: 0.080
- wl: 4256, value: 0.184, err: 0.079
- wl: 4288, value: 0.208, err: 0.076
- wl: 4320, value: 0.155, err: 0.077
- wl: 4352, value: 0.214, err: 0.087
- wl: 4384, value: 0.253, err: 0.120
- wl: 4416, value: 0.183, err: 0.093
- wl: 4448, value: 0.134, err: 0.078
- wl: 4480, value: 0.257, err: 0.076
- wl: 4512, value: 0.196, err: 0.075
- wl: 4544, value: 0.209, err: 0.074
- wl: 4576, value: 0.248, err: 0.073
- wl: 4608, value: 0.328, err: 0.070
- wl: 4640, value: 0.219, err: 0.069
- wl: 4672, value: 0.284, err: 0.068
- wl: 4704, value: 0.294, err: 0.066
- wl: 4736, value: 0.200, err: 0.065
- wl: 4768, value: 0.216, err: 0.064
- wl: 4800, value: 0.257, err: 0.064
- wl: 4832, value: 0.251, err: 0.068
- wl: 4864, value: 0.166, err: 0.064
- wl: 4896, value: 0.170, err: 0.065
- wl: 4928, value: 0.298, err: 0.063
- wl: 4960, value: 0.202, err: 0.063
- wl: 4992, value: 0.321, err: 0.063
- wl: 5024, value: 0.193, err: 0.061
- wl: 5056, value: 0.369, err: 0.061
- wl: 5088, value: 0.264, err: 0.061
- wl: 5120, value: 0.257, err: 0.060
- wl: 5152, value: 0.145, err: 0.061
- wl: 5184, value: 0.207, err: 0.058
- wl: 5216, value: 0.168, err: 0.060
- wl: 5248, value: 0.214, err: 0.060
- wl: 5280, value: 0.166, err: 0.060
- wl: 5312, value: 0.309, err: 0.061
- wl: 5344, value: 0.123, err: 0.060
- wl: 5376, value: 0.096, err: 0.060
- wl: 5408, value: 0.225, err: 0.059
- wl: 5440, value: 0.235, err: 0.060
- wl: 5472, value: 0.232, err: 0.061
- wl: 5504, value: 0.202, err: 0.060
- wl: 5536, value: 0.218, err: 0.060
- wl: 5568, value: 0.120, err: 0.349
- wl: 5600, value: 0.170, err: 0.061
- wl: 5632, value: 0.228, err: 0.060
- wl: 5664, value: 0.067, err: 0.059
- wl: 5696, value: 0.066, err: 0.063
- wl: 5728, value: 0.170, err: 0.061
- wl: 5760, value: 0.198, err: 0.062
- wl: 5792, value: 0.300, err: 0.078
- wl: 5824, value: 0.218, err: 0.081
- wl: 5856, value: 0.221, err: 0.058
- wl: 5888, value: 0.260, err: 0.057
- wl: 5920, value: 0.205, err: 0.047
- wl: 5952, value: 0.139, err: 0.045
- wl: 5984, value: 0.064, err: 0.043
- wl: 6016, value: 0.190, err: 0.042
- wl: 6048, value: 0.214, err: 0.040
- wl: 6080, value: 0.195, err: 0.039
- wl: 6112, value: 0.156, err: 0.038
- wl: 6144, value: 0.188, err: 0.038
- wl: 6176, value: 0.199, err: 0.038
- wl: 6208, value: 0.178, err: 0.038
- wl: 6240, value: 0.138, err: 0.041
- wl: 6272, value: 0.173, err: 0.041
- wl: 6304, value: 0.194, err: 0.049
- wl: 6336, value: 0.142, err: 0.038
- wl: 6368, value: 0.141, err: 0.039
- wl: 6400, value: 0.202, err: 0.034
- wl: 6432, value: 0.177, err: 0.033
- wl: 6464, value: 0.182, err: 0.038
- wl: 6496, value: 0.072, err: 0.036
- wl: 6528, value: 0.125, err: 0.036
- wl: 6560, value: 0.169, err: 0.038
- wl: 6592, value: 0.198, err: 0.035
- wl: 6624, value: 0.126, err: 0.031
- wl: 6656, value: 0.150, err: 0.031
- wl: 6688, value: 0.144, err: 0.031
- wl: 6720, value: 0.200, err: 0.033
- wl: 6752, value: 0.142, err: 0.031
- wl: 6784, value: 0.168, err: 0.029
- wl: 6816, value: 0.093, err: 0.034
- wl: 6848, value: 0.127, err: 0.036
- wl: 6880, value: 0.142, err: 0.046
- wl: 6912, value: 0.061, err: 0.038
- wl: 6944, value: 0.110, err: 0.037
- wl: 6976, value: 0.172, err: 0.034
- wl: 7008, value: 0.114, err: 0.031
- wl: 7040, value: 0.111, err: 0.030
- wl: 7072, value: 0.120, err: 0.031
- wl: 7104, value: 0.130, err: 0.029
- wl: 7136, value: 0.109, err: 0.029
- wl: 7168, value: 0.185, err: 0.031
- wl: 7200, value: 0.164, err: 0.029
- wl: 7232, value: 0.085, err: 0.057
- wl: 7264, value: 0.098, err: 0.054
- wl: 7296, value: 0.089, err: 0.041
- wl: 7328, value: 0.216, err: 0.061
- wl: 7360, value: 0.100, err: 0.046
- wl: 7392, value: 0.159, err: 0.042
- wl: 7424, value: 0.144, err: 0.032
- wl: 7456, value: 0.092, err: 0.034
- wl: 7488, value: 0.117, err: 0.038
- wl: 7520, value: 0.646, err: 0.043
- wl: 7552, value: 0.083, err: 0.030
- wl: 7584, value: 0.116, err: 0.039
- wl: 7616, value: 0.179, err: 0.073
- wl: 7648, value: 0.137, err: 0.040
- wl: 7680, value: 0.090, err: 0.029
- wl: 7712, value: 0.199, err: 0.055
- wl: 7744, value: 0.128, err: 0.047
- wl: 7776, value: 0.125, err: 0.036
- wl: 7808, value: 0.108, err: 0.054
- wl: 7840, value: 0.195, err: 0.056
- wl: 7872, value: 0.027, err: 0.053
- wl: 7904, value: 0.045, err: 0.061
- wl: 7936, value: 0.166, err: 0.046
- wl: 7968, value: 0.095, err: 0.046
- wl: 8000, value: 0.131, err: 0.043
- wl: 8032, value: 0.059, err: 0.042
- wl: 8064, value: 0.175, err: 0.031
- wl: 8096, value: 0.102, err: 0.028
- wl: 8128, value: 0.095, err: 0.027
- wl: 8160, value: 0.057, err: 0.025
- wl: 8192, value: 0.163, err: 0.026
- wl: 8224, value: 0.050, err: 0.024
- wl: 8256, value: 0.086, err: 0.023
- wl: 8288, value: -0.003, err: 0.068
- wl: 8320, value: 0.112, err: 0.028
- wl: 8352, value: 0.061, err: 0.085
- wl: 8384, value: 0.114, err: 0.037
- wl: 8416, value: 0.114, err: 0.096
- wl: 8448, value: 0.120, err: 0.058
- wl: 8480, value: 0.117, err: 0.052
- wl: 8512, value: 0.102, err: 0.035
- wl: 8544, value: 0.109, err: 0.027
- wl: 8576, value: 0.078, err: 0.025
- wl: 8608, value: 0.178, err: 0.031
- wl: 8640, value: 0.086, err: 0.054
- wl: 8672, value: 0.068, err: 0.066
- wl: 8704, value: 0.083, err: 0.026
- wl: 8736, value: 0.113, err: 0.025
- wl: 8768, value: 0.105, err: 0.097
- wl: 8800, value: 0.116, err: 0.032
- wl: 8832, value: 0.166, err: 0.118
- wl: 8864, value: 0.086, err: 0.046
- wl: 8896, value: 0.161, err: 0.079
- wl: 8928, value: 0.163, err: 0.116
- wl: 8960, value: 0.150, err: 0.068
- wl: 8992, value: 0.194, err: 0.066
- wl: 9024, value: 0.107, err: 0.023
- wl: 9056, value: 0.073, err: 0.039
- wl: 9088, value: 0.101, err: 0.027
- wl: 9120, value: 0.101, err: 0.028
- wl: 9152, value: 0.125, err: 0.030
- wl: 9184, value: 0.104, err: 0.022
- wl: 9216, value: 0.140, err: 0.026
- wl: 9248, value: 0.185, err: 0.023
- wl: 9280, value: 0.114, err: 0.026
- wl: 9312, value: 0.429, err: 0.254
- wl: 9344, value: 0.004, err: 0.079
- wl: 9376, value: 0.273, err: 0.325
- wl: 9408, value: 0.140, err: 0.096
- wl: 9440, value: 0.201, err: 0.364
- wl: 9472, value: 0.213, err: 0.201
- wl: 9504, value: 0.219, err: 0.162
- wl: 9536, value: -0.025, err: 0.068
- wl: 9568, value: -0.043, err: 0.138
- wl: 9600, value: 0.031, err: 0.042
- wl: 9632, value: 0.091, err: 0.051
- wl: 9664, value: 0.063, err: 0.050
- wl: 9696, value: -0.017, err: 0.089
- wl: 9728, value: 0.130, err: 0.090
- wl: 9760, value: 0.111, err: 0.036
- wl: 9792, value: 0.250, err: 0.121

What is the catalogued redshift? 0.146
